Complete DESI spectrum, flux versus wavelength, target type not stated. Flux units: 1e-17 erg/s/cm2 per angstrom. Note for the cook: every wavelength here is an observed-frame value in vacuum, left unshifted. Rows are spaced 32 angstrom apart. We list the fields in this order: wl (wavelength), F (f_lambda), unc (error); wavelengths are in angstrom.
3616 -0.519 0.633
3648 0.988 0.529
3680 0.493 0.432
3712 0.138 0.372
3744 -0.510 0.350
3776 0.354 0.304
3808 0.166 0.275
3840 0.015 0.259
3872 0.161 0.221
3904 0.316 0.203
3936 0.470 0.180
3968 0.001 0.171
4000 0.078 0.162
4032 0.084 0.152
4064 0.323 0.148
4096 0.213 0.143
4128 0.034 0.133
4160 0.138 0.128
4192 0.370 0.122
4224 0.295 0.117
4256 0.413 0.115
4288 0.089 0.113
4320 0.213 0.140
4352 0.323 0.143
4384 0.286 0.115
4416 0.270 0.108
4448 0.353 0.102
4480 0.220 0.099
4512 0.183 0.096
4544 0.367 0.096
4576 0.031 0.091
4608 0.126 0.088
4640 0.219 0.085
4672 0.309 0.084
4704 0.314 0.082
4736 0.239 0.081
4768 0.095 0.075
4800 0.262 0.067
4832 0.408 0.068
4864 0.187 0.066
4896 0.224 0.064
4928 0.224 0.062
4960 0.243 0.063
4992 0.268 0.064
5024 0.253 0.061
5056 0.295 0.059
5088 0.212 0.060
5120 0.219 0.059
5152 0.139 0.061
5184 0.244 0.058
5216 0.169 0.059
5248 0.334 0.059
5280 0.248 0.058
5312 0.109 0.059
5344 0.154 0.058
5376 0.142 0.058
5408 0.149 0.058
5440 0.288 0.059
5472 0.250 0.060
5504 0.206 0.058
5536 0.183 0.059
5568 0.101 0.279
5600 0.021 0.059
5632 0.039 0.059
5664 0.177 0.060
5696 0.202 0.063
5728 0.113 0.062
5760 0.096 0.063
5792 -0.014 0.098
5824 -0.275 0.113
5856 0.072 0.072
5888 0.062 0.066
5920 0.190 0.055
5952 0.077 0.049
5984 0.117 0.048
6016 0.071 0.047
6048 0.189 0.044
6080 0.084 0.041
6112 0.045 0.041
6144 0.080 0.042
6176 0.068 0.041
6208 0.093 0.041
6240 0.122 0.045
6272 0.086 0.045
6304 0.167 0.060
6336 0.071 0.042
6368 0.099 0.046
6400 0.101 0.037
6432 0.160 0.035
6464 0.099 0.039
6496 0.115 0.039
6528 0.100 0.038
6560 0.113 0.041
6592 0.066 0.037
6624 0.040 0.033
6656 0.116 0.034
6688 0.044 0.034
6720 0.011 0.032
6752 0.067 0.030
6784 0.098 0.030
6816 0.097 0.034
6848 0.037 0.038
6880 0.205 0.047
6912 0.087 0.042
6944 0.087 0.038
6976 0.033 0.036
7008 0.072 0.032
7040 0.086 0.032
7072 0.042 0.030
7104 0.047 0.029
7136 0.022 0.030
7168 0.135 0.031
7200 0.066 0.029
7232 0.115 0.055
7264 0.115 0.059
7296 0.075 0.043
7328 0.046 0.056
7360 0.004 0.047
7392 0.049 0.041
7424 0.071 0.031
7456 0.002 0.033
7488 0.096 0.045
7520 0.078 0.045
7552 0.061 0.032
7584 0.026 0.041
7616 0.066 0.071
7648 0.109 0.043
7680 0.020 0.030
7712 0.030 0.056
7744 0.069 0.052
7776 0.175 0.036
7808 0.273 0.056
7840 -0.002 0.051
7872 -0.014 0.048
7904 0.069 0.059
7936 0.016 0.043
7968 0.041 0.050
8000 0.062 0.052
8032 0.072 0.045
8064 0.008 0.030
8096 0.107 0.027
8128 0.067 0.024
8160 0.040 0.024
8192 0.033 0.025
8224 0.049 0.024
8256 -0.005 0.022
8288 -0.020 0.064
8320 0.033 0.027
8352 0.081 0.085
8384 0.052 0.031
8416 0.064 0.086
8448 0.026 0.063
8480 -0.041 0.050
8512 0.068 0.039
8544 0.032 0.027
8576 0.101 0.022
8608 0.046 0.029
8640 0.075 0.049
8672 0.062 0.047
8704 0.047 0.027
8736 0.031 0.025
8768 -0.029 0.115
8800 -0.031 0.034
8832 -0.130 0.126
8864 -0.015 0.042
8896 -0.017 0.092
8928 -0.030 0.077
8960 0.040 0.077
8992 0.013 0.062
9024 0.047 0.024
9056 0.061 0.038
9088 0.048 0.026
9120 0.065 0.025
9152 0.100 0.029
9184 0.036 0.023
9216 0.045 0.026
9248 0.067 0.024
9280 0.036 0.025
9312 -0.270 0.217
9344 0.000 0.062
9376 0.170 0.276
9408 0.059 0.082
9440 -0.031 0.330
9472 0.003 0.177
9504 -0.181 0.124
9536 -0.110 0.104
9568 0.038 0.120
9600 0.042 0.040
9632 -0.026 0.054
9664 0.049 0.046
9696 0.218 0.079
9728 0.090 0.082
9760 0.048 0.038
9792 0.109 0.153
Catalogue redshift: 1.090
